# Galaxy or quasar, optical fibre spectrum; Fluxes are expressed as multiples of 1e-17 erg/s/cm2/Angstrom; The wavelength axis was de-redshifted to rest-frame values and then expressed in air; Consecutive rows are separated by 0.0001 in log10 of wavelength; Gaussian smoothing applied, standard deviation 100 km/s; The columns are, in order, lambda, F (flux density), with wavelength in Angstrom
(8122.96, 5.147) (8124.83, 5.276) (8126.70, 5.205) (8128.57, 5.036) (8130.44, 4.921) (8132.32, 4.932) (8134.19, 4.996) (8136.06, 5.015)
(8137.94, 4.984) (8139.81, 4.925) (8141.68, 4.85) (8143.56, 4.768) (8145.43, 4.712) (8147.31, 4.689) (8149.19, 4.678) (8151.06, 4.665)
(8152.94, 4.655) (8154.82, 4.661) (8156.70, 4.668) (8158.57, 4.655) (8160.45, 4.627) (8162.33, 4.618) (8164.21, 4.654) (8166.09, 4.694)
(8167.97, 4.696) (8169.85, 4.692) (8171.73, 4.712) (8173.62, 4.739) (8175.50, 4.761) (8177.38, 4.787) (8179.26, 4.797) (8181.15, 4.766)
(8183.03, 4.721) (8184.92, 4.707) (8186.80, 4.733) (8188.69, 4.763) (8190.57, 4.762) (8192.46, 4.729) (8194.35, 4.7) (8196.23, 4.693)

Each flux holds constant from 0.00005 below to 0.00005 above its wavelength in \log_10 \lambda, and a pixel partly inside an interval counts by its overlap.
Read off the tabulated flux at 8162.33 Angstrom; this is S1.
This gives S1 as 4.618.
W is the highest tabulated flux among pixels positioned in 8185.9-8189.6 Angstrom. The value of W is 4.763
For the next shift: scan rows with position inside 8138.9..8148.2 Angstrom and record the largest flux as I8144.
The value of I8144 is 4.925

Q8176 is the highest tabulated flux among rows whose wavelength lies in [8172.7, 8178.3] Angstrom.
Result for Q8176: 4.787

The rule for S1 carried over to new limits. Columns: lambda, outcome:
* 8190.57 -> 4.762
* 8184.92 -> 4.707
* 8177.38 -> 4.787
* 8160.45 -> 4.627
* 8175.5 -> 4.761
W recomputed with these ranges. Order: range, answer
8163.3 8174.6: 4.739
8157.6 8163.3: 4.655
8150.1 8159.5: 4.668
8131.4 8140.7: 5.015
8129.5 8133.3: 4.932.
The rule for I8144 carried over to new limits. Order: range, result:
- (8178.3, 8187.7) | 4.797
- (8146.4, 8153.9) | 4.689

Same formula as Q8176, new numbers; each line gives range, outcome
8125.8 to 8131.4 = 5.205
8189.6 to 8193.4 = 4.762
